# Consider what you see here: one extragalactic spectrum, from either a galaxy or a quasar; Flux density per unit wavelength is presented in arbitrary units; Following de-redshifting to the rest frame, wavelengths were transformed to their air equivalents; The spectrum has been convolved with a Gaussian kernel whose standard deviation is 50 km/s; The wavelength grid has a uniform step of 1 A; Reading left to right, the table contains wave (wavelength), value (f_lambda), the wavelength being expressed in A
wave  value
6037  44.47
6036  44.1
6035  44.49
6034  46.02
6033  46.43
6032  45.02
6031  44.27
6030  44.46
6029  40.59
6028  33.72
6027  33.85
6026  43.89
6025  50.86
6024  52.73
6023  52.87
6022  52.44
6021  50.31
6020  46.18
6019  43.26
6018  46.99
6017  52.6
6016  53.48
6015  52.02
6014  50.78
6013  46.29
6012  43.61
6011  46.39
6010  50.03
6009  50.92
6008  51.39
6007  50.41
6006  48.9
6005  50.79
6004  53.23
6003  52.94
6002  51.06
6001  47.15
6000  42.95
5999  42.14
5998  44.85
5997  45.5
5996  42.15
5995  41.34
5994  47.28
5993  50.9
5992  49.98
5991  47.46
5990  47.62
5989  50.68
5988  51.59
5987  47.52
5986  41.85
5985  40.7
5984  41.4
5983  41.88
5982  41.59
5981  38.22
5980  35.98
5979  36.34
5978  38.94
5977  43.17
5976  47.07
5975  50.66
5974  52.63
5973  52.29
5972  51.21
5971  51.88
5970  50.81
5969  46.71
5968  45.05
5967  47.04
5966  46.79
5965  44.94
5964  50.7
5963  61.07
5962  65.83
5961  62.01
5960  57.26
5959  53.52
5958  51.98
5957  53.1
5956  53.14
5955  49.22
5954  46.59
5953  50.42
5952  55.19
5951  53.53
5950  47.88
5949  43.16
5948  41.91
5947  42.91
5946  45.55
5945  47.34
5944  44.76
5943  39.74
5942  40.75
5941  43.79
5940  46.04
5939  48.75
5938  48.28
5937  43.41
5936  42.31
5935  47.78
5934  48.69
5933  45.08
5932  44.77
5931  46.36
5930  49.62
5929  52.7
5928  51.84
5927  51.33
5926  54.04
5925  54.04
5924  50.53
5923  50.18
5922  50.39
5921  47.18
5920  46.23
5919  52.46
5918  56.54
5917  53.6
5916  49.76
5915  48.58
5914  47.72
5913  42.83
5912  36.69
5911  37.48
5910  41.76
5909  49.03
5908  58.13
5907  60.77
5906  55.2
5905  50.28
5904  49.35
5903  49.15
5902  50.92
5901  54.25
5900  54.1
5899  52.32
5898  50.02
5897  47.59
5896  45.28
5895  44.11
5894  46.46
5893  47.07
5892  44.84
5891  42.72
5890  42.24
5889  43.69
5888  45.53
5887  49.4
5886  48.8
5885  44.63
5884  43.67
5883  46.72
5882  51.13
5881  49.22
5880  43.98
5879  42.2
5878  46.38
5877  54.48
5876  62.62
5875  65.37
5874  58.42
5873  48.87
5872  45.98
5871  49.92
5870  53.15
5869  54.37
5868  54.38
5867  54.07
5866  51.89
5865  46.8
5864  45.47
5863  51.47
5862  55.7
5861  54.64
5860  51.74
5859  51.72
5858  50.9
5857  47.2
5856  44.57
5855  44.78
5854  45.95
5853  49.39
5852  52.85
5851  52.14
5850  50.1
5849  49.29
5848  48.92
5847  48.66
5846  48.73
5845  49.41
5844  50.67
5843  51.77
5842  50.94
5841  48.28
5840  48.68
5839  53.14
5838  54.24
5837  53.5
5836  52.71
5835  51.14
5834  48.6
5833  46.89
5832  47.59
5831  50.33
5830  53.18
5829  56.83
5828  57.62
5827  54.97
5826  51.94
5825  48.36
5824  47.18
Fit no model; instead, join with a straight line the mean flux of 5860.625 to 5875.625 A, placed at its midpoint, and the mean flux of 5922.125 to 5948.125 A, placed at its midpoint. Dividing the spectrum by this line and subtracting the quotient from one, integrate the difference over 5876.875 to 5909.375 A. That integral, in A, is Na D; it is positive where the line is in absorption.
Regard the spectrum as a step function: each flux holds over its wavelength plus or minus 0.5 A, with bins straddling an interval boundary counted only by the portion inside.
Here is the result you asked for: 1.3 A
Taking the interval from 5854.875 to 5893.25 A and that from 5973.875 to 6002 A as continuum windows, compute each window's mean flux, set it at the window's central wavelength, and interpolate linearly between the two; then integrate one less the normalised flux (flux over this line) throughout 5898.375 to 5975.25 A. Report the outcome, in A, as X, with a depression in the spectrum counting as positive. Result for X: -4.4 A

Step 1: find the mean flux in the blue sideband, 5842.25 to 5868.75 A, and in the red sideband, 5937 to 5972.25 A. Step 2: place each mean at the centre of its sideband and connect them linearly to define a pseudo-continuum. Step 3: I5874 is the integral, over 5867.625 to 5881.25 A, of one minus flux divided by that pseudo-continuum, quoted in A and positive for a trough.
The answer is -0.6 A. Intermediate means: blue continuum 50.2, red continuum 49.3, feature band 52.1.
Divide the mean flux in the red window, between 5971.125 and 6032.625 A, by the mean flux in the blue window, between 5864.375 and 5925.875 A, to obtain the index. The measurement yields 0.94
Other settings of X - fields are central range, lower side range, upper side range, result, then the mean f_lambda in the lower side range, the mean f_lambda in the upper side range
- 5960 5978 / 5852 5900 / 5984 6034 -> -1.20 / 49.3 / 47.2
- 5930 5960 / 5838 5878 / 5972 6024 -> 0.83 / 51.2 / 47.1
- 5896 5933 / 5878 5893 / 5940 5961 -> -2.31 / 45.7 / 48.4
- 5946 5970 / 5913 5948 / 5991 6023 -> -1.35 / 47.9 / 48.4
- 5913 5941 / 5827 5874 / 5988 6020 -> 0.30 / 50.8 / 48.2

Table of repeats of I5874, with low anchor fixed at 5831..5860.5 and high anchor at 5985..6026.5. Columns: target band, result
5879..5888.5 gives 0.5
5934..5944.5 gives 0.9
